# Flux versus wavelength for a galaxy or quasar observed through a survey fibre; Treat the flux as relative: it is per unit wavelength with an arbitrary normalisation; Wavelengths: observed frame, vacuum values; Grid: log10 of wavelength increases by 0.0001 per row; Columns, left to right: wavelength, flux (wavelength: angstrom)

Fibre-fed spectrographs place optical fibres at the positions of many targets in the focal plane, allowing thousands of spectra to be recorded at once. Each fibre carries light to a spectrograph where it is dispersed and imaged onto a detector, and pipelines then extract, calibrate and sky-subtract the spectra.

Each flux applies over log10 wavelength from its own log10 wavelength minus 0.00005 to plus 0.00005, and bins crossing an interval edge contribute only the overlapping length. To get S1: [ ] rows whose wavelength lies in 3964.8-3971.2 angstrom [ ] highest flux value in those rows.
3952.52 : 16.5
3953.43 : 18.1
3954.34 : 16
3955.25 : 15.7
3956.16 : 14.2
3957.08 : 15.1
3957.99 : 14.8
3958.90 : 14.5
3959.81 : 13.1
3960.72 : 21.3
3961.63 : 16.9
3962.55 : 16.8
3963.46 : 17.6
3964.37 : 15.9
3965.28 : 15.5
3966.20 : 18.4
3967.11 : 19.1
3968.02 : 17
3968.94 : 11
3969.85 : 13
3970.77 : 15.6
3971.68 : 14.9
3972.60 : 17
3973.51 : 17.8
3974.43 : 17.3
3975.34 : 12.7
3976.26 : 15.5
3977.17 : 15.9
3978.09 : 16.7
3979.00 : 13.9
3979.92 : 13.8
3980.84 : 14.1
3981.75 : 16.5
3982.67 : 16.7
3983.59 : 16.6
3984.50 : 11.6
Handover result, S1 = 19.1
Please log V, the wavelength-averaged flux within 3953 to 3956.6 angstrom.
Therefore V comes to 16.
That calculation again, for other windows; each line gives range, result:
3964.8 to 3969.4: 16.2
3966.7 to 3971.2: 15.1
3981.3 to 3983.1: 16.6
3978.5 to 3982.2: 14.6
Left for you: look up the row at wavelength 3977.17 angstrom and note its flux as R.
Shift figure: 15.9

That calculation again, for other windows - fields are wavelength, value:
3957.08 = 15.1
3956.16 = 14.2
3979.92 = 13.8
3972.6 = 17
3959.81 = 13.1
